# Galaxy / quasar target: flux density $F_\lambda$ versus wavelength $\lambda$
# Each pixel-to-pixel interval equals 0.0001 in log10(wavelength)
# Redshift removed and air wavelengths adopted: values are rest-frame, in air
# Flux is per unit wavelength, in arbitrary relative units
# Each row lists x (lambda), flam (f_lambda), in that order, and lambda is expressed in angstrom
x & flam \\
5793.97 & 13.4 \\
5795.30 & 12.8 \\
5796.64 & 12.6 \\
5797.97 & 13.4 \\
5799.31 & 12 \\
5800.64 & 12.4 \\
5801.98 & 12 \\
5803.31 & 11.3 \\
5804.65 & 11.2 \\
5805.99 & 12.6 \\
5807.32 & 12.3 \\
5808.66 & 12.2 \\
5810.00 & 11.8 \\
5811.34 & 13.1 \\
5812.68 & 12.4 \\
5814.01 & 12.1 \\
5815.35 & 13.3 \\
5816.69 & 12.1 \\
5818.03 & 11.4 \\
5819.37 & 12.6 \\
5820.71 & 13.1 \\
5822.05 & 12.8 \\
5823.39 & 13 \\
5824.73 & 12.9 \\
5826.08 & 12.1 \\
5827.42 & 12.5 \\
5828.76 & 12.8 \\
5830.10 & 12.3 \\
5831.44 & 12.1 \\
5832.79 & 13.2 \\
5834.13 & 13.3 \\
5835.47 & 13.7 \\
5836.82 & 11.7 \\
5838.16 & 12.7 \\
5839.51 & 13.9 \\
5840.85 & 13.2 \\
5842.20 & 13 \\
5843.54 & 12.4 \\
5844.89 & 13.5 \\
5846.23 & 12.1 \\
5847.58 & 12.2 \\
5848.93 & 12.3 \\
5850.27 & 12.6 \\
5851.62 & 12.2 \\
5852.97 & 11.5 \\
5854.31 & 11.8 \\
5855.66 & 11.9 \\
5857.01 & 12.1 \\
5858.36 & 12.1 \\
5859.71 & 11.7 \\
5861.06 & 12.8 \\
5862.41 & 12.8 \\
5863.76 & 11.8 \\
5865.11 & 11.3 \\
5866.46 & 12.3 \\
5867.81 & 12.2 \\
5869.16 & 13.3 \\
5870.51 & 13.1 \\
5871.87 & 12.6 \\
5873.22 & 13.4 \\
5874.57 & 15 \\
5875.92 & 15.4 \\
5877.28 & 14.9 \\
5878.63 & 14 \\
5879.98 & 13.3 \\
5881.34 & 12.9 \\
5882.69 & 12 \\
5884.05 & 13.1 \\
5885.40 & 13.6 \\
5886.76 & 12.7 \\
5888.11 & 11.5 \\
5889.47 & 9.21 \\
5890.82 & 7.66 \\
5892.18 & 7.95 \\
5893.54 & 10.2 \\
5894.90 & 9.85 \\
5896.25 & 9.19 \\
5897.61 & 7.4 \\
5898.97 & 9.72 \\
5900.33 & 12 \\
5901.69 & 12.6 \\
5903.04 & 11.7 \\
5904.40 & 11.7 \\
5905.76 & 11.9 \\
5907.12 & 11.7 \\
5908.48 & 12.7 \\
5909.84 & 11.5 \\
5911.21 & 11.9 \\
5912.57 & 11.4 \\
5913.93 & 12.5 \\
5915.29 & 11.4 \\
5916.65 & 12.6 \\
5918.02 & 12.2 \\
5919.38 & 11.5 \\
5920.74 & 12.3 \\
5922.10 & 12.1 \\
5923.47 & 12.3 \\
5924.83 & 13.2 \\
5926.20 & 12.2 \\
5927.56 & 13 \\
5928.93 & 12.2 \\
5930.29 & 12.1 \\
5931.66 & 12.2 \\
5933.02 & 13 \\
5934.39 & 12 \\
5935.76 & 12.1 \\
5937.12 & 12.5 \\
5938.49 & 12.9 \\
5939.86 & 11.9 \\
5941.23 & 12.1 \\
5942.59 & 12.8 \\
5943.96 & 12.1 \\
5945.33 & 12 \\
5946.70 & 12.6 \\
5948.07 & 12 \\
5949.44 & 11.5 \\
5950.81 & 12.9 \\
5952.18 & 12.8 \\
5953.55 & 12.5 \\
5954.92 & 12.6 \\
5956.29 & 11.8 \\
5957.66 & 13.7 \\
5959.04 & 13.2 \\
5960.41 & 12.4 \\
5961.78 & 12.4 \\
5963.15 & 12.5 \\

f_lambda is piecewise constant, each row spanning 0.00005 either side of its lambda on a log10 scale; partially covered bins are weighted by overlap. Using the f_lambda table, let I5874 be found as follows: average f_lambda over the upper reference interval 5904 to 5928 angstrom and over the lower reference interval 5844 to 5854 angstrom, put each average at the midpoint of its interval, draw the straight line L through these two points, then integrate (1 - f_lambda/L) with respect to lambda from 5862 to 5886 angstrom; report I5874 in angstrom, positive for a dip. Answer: -1.8 angstrom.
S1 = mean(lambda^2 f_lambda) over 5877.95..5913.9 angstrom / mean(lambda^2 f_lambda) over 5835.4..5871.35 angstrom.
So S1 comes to 0.92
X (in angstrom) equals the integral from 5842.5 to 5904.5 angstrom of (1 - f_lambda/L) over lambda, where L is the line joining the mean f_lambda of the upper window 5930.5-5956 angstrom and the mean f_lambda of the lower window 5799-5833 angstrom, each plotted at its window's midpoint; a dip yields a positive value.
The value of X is 1.8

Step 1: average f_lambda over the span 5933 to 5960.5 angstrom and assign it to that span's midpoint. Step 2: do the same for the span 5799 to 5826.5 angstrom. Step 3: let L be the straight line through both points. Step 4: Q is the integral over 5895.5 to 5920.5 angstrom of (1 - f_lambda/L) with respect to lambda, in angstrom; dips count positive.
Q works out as 2.0 angstrom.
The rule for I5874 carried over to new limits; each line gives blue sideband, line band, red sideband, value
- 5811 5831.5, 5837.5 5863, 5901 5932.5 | -0.1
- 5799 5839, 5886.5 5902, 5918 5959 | 3.2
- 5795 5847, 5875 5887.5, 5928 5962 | -1.1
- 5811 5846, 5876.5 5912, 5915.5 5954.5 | 3.0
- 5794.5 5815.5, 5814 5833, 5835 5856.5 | -0.2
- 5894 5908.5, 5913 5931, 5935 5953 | -1.1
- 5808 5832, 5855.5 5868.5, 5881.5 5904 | -0.7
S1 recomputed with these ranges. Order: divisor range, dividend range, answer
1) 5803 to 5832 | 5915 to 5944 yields 1.03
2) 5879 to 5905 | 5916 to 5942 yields 1.14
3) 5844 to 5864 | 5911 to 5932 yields 1.02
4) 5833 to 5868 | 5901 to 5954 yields 1.01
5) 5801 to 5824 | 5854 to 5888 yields 1.07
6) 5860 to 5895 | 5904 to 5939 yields 1.01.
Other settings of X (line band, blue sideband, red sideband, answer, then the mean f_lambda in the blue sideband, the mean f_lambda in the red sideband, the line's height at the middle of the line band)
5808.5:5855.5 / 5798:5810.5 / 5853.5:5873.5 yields -1.5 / 12.1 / 12.3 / 12.2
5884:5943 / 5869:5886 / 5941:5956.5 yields 6.0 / 13.6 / 12.3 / 13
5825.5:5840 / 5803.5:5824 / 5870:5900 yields -0.6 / 12.4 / 11.7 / 12.2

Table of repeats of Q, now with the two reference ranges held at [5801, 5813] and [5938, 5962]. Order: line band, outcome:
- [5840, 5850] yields -0.4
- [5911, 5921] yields 0.3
